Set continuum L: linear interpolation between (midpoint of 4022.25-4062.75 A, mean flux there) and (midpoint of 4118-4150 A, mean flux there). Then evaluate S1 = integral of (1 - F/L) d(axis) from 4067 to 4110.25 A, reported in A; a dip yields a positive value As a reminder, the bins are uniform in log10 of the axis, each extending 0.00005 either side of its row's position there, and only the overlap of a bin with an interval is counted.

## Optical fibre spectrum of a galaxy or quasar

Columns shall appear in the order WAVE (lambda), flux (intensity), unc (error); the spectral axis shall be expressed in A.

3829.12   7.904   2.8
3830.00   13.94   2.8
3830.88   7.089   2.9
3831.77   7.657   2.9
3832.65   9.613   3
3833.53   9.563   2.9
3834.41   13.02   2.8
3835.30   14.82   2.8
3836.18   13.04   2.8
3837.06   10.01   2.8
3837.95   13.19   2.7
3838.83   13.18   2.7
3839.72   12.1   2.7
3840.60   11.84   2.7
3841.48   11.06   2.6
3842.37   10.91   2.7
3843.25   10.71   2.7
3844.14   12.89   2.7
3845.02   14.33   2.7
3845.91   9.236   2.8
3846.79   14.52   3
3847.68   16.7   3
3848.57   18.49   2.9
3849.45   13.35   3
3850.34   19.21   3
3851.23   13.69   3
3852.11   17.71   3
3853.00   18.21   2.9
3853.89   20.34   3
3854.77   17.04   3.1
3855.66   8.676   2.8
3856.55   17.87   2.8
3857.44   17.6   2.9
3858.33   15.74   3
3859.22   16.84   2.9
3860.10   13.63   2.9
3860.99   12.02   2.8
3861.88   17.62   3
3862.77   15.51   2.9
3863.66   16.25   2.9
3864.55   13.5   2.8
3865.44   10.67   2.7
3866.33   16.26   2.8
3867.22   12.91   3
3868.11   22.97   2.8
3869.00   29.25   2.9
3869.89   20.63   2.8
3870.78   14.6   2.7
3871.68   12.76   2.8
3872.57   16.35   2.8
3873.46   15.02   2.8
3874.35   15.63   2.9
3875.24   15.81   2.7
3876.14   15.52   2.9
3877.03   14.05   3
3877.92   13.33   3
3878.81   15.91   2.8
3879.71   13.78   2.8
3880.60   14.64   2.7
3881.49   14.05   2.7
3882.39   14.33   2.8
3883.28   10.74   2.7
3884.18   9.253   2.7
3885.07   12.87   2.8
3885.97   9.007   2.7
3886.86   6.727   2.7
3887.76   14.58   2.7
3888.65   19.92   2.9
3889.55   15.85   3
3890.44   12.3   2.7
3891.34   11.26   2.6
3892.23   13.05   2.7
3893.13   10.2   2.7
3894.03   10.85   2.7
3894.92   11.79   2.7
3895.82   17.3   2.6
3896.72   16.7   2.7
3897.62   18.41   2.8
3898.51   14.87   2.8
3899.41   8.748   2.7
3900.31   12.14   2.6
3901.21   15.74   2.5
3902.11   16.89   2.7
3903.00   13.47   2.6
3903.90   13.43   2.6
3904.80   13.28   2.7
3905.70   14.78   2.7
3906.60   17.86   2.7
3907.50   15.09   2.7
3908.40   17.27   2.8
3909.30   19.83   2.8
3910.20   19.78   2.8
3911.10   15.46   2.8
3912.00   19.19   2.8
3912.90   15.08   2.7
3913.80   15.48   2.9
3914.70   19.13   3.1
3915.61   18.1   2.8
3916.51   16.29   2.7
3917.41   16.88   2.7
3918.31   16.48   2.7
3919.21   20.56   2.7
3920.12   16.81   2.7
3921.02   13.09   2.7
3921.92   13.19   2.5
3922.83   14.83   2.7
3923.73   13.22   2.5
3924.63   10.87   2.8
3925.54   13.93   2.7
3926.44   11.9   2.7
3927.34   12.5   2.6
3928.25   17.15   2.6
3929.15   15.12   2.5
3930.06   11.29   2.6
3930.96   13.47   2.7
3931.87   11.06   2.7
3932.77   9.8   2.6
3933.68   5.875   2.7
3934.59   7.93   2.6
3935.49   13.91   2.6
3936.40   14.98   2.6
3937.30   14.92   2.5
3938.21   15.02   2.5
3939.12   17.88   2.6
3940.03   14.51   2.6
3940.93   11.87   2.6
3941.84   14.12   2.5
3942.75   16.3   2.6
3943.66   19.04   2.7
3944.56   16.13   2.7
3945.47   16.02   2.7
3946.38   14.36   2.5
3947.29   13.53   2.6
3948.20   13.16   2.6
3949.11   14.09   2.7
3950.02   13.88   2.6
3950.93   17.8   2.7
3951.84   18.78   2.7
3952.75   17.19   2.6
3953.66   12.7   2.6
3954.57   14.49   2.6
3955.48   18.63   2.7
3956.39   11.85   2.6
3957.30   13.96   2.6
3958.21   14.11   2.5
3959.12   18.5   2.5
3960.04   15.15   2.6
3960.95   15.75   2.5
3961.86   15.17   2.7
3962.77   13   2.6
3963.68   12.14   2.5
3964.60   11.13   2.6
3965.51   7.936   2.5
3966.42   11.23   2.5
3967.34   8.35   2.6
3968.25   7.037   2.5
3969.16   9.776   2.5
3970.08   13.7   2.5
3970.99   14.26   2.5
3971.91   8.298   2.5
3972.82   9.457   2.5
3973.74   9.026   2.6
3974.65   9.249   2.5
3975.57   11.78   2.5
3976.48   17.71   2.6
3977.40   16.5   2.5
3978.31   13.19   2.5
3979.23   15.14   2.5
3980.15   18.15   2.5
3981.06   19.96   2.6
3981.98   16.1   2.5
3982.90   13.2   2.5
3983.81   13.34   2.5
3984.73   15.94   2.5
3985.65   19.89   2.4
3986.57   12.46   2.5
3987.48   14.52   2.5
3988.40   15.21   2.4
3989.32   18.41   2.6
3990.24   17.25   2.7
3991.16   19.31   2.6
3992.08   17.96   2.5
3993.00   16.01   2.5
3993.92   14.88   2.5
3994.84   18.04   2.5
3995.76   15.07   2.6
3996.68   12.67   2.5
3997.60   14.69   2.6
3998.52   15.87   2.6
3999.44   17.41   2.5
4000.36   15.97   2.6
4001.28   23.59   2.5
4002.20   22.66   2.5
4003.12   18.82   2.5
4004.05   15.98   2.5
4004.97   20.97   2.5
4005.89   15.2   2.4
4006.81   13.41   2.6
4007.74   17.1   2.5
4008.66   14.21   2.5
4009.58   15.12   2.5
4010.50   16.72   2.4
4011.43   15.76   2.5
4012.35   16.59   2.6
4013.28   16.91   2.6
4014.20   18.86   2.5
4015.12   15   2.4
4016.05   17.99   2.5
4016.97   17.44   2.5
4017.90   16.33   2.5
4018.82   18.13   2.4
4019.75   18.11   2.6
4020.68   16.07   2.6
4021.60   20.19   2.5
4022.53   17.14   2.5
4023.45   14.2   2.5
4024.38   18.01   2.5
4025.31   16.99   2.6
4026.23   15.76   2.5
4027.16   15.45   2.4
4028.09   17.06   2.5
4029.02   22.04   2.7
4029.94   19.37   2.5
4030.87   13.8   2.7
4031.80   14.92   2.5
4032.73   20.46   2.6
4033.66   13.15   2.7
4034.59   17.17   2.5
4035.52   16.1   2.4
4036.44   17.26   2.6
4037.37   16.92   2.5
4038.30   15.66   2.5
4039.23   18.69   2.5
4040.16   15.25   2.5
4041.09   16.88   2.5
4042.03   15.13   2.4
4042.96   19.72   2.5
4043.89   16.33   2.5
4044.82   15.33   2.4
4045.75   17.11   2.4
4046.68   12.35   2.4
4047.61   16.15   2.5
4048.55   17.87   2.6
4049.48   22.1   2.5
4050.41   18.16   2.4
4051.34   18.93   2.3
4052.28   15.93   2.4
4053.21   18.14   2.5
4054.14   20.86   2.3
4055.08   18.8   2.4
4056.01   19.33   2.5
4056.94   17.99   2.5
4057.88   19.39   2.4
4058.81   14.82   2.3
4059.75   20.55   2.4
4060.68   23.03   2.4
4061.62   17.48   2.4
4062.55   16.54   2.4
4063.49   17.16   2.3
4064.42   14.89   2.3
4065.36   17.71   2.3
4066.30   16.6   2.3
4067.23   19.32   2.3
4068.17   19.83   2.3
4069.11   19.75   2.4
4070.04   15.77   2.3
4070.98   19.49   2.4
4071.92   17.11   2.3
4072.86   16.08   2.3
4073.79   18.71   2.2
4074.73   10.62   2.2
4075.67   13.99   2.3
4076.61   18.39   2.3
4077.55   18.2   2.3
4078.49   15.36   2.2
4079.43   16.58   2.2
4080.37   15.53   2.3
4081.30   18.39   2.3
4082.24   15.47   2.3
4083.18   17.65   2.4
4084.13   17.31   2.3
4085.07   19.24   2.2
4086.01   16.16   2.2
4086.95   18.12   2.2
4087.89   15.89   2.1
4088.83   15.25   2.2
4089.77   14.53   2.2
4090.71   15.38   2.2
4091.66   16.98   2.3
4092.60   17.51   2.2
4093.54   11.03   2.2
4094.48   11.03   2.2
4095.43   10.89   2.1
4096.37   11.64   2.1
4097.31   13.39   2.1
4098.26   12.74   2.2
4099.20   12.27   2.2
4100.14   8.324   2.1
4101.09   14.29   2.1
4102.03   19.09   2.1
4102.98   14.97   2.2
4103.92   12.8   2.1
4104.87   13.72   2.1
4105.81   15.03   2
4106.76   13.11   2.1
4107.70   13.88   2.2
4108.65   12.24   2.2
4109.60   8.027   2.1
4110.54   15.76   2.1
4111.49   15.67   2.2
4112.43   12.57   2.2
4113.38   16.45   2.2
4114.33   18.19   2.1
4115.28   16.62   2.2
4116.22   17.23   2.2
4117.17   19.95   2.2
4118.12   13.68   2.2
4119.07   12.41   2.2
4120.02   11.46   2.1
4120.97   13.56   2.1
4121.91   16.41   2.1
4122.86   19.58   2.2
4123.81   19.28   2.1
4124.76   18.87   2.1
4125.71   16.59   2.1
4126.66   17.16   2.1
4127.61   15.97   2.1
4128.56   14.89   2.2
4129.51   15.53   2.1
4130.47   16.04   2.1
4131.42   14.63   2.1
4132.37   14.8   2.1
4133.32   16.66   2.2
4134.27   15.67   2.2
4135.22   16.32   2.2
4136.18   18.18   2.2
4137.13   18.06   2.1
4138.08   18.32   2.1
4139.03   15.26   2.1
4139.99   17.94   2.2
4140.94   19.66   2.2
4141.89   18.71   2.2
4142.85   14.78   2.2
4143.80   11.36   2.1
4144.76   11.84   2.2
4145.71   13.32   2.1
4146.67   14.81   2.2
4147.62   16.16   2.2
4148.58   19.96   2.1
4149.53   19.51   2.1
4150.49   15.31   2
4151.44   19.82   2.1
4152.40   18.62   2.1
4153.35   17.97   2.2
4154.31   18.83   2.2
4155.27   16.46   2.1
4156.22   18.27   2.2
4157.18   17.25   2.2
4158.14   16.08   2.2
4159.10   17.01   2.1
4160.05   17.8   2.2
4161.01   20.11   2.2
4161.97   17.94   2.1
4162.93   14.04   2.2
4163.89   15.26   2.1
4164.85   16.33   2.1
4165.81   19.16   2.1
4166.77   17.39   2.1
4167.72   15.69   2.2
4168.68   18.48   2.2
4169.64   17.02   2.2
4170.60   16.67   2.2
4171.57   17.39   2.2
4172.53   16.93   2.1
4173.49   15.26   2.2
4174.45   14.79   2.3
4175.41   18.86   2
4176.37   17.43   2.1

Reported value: 4.01 A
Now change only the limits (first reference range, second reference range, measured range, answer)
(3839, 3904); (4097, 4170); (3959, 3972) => 2.6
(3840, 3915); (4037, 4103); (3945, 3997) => 4.5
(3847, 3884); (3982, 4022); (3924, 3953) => 4.1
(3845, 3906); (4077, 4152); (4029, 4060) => -4.1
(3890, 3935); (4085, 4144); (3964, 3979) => 3.5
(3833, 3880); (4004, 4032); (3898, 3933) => 1.3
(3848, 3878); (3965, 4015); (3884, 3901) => 3.1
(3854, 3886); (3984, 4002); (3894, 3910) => 0.5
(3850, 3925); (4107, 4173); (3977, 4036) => -3.6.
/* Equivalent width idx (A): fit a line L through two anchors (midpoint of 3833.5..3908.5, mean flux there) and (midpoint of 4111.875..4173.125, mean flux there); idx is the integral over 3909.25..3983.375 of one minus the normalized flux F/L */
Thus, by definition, 4.1 A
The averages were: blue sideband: 14.5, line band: 14.2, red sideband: 16.6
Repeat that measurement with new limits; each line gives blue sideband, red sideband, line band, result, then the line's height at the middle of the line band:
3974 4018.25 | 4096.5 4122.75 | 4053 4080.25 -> -4.7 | 15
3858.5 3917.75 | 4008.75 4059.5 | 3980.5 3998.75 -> 0.5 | 16.5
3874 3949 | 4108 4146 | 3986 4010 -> -2.8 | 14.9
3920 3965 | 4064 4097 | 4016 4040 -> -2.6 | 15.4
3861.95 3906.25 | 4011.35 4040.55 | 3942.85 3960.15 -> 0.2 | 15.7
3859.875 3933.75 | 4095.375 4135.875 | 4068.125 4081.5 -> -1.7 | 14.9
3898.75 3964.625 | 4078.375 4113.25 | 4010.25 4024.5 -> -2.4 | 14.7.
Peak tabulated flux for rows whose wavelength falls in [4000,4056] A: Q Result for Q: 23.59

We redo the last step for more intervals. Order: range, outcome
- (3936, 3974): 19.04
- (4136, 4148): 19.66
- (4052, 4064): 23.03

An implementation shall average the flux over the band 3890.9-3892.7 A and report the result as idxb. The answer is 12.2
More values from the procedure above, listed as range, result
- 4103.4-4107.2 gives 13.7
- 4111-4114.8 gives 15.7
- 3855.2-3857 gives 13.3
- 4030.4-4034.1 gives 15.6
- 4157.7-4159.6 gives 16.6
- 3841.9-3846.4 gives 11.6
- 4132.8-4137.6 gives 17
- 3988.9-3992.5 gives 18.2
